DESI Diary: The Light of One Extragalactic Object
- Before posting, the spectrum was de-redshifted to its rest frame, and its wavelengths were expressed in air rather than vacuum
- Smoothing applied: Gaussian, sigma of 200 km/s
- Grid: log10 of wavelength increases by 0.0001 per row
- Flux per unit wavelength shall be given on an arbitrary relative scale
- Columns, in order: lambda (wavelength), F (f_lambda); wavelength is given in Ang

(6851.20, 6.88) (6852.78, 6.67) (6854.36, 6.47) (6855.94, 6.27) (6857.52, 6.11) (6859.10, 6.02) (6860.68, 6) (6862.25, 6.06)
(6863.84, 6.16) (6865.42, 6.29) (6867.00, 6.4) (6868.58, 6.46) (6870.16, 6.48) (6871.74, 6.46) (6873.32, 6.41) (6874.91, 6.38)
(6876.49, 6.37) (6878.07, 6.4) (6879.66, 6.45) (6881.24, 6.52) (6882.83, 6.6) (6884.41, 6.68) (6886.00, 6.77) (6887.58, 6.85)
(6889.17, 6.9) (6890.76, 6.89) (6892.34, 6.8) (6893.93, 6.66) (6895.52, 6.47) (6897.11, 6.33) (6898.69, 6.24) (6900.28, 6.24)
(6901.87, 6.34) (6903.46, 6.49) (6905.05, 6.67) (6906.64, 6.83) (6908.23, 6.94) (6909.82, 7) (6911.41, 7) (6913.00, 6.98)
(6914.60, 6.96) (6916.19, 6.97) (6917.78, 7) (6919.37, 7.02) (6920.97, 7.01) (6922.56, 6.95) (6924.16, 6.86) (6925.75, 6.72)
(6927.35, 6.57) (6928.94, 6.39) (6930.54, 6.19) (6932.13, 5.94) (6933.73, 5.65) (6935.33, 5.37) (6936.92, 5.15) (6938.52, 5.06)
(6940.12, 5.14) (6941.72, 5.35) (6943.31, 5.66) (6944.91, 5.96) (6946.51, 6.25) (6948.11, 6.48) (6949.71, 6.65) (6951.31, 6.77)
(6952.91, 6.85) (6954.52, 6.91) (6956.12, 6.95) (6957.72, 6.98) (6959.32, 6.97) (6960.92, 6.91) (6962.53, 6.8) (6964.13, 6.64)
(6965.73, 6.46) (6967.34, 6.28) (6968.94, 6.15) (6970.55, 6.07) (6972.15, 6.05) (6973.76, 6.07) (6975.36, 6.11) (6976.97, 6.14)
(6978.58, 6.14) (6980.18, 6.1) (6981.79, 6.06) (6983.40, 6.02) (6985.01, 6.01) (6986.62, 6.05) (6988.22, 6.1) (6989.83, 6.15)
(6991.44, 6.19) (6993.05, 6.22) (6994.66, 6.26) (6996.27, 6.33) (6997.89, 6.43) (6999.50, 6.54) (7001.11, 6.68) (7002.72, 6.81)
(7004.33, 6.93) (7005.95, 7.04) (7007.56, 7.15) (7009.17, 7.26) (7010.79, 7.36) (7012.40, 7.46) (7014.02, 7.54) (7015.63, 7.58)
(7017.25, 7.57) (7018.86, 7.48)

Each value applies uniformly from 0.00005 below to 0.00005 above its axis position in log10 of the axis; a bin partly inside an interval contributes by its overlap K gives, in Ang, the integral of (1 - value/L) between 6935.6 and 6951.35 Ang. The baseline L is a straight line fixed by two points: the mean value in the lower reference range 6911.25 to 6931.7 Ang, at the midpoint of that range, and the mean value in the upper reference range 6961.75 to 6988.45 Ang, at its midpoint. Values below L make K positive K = 1.8 Ang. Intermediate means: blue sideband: 6.8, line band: 5.79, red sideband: 6.19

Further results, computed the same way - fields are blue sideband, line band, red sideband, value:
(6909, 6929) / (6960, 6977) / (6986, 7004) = 0.53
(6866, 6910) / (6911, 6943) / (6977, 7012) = 1.17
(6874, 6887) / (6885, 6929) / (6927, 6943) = -4.73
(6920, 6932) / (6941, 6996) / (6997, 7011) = 3.67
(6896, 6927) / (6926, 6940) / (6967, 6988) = 1.61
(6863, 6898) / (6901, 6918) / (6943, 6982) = -0.87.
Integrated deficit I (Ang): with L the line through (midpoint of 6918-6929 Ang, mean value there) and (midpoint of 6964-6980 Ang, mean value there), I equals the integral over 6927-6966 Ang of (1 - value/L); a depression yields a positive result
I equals 1.6 Ang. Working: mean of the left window 6.83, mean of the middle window 6.24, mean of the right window 6.19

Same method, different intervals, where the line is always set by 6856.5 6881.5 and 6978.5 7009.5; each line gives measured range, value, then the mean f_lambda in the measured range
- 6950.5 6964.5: -1.1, 6.87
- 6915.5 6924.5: -0.9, 6.97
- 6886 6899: -0.7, 6.67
